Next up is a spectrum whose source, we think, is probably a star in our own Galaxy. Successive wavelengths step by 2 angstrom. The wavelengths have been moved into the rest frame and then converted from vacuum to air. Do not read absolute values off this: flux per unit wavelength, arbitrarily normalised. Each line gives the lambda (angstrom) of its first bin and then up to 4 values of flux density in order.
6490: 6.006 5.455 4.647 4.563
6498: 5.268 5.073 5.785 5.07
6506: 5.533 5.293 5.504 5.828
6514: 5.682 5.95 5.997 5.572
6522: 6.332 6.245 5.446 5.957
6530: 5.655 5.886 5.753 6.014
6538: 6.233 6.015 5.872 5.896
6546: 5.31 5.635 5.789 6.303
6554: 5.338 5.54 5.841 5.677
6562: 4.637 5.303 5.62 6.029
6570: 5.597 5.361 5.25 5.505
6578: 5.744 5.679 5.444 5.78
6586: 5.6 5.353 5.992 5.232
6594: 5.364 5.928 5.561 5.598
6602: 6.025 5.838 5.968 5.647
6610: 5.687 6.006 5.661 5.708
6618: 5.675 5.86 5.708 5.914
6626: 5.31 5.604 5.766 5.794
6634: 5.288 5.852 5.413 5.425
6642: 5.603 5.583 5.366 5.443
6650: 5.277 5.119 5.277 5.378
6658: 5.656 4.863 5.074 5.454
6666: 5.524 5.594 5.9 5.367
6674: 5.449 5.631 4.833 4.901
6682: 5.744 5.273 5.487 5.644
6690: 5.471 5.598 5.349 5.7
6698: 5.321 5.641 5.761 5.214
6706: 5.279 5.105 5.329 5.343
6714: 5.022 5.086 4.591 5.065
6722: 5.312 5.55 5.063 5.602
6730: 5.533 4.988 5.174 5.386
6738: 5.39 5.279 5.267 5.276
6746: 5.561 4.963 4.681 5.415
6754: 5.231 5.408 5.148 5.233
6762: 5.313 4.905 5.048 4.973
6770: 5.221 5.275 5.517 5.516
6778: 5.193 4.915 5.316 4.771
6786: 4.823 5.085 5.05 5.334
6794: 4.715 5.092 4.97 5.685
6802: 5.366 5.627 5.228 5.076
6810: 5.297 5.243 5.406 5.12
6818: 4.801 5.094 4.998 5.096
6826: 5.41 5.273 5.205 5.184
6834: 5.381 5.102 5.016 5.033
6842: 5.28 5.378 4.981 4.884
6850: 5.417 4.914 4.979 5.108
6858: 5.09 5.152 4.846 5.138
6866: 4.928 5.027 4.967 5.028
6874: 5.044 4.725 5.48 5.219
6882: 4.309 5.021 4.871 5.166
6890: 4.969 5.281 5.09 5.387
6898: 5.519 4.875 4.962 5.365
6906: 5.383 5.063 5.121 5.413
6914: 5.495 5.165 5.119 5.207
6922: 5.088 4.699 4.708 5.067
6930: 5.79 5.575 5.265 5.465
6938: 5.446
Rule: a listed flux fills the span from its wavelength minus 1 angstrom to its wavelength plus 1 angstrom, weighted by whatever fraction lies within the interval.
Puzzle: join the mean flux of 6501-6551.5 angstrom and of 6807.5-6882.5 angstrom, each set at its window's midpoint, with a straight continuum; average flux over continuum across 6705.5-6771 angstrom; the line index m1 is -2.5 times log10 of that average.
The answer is 0.025 mag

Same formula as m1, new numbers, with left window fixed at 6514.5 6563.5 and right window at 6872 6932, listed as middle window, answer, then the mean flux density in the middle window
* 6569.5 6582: 0.04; 5.51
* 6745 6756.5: 0.04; 5.2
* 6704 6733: 0.05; 5.21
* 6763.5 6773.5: 0.05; 5.12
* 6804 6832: 0.02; 5.19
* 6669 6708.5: 0.01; 5.44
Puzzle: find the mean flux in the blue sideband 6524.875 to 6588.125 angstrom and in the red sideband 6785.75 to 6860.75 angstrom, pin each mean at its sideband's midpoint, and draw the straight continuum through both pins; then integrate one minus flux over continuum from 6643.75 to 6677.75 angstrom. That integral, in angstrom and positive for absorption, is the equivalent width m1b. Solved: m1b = 0.5 angstrom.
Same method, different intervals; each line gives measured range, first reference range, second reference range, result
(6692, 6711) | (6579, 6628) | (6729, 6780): -0.1 angstrom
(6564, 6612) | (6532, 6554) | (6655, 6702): 0.6 angstrom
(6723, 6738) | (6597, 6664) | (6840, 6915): 0.1 angstrom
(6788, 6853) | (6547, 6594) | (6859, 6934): 0.6 angstrom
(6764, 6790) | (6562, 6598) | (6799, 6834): 0.8 angstrom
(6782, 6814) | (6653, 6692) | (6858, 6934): 0.4 angstrom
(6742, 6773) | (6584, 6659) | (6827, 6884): 0.7 angstrom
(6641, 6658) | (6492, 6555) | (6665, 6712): 0.3 angstrom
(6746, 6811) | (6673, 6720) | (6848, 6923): 0.7 angstrom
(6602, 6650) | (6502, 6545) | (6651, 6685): -1.5 angstrom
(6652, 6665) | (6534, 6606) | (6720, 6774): 0.4 angstrom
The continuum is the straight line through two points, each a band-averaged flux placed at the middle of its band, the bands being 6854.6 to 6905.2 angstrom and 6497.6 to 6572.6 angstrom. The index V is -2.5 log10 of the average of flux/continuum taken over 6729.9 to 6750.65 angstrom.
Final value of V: 0.019 mag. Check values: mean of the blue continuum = 5.68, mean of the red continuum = 5.06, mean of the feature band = 5.22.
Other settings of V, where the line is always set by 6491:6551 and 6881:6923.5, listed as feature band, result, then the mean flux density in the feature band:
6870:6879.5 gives 0.02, 5.07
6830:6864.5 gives 0.02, 5.11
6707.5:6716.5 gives 0.04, 5.19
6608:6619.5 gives -0.04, 5.74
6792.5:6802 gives 0.02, 5.15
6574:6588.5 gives 0.00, 5.57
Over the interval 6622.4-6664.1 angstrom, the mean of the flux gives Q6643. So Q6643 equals 5.45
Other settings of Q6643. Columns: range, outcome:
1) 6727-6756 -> 5.27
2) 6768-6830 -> 5.18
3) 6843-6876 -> 5.05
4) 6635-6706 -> 5.43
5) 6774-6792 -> 5.12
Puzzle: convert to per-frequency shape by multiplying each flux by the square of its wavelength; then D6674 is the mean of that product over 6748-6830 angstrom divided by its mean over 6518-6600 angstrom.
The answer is 0.97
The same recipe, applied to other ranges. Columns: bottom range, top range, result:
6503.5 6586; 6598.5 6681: 1.00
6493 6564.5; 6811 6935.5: 1.01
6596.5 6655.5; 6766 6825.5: 0.97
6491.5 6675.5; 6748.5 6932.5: 0.99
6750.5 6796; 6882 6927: 1.03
